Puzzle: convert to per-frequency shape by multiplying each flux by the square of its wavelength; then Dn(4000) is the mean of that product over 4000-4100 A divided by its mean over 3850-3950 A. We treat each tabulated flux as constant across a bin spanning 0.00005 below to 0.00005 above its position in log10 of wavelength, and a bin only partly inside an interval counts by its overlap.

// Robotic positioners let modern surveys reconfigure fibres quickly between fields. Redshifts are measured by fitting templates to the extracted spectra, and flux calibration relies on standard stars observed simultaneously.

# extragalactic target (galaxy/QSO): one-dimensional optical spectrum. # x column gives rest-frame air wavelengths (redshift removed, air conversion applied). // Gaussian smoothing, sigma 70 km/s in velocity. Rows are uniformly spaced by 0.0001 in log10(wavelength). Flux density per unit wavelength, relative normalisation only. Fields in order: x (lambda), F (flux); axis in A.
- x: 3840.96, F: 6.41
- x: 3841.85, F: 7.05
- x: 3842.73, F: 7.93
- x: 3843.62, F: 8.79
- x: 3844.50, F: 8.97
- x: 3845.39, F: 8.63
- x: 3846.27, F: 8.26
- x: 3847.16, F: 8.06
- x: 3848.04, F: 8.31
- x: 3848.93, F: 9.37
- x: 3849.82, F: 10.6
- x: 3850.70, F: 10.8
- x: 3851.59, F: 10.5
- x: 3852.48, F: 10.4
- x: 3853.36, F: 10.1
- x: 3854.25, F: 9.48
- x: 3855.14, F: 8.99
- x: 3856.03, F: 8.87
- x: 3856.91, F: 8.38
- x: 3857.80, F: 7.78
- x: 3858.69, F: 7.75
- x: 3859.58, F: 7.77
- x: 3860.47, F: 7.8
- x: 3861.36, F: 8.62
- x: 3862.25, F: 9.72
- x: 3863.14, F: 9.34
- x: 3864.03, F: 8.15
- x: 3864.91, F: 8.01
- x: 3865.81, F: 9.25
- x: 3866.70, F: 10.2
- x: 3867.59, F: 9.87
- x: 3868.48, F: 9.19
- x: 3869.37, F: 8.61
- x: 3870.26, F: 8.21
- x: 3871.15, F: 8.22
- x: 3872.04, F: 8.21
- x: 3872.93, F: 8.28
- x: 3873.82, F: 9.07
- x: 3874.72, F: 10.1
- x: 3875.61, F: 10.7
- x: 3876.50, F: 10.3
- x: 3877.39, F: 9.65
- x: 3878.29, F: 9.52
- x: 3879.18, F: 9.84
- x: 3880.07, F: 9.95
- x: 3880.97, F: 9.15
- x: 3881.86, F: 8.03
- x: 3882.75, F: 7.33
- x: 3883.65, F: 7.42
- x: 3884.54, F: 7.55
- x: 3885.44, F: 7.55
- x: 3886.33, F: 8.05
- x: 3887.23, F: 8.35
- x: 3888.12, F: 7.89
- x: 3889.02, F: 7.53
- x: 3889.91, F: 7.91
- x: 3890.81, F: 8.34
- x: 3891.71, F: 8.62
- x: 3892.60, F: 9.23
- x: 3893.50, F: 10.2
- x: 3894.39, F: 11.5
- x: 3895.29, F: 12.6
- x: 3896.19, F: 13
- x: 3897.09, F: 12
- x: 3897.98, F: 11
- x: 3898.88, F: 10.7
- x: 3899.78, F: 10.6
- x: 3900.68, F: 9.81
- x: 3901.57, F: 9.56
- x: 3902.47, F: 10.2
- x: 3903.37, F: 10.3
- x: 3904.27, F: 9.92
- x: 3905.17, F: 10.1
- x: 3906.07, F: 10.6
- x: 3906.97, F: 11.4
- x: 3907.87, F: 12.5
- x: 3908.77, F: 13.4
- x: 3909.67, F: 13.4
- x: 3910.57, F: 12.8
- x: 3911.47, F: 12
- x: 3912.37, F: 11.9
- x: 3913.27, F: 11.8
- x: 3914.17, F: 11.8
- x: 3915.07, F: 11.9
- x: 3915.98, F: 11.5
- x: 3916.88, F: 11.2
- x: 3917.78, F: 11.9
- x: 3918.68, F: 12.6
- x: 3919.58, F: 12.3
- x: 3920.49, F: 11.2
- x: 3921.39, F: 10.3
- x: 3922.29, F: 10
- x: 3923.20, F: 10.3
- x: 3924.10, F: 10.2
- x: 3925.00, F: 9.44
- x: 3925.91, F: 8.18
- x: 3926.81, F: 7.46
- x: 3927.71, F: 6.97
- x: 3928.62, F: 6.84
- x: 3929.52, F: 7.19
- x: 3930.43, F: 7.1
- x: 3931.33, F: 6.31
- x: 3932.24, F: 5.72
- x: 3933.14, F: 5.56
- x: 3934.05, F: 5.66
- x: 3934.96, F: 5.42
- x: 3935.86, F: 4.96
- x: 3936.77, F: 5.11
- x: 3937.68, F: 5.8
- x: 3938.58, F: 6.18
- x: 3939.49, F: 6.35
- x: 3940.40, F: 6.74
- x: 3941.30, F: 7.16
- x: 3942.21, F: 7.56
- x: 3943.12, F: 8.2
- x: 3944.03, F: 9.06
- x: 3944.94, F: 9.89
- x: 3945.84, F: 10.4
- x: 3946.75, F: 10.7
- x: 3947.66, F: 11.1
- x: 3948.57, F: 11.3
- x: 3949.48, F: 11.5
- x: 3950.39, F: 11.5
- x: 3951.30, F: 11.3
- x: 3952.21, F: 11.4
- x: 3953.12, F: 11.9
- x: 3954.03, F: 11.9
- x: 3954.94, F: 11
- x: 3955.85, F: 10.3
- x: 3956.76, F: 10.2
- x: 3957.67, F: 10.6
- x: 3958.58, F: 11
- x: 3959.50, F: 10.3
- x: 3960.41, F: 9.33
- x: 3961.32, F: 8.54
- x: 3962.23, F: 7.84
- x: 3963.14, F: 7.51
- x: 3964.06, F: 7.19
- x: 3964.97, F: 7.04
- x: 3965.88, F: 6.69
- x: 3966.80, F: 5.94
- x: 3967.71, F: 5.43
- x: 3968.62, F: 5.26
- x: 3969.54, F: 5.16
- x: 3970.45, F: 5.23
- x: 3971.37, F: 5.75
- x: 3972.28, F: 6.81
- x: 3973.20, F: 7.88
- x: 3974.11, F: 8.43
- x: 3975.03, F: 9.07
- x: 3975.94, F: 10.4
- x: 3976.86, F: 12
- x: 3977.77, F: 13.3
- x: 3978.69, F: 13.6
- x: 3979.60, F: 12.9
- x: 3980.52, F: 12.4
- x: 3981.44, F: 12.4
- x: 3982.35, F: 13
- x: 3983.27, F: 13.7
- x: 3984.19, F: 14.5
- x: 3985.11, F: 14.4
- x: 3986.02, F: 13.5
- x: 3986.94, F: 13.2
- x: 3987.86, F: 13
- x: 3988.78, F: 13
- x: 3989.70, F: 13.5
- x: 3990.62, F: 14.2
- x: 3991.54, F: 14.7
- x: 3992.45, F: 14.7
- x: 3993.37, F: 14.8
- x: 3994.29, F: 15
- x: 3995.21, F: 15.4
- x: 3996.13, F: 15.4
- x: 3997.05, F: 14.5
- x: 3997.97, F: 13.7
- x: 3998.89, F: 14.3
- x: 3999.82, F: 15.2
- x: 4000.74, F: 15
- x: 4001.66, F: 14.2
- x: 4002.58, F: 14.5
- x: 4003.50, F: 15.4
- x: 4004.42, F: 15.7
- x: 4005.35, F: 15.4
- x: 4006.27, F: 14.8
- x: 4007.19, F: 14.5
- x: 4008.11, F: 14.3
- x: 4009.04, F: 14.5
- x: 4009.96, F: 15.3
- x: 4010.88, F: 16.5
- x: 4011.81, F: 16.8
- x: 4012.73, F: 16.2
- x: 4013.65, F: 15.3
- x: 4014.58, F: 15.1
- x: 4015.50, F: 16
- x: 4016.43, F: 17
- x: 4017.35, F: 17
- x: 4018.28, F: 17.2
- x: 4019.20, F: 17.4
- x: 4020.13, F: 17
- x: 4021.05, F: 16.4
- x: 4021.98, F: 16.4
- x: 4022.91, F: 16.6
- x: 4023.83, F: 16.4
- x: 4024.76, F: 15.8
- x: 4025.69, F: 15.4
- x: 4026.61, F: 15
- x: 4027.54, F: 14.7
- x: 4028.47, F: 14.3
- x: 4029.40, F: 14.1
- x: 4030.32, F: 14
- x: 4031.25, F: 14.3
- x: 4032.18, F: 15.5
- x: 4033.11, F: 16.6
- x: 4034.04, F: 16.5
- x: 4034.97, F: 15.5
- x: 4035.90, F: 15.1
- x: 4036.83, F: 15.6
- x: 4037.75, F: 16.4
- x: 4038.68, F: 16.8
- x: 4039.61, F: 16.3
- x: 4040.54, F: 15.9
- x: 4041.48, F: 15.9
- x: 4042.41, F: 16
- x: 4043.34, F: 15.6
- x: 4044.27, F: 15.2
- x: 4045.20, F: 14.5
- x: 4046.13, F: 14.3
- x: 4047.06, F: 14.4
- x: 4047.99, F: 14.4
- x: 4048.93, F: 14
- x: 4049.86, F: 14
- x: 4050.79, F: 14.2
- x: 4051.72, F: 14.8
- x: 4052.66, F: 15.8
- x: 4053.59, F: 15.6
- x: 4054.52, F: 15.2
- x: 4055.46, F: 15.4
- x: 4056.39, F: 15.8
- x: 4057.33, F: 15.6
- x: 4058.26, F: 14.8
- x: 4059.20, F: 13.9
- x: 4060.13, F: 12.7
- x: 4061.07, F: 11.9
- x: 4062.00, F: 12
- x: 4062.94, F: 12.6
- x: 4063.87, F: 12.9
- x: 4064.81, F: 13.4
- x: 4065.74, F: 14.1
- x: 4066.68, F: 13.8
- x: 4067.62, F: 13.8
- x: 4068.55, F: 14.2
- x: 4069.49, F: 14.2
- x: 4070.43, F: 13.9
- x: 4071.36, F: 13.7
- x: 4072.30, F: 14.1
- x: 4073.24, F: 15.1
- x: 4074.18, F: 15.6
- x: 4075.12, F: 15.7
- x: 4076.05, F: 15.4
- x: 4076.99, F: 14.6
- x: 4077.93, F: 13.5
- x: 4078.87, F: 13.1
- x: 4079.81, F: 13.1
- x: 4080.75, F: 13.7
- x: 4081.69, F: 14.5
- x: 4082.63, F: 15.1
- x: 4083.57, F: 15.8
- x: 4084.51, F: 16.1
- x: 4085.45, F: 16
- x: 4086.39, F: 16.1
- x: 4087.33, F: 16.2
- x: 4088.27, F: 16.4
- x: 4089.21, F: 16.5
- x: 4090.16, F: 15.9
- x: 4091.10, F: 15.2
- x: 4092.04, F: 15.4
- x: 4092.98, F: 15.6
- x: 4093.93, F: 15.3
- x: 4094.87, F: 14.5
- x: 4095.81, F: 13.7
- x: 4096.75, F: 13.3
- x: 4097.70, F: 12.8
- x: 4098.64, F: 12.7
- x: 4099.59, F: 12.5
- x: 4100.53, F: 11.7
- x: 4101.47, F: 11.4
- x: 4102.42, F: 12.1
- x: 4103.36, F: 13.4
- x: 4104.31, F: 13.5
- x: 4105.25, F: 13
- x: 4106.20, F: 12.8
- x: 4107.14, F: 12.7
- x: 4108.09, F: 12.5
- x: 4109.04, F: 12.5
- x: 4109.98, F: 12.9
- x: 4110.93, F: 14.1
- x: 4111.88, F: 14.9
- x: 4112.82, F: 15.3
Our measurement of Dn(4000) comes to 1.7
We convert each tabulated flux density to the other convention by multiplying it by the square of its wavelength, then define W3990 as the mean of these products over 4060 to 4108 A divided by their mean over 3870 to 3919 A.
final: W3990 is 1.52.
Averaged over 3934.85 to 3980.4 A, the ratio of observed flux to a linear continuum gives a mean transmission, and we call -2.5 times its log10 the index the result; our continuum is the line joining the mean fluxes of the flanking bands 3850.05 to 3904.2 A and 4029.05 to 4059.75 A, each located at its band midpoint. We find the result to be 0.34 mag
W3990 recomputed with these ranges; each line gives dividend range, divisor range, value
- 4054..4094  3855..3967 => 1.70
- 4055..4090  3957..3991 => 1.50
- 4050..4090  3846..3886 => 1.80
